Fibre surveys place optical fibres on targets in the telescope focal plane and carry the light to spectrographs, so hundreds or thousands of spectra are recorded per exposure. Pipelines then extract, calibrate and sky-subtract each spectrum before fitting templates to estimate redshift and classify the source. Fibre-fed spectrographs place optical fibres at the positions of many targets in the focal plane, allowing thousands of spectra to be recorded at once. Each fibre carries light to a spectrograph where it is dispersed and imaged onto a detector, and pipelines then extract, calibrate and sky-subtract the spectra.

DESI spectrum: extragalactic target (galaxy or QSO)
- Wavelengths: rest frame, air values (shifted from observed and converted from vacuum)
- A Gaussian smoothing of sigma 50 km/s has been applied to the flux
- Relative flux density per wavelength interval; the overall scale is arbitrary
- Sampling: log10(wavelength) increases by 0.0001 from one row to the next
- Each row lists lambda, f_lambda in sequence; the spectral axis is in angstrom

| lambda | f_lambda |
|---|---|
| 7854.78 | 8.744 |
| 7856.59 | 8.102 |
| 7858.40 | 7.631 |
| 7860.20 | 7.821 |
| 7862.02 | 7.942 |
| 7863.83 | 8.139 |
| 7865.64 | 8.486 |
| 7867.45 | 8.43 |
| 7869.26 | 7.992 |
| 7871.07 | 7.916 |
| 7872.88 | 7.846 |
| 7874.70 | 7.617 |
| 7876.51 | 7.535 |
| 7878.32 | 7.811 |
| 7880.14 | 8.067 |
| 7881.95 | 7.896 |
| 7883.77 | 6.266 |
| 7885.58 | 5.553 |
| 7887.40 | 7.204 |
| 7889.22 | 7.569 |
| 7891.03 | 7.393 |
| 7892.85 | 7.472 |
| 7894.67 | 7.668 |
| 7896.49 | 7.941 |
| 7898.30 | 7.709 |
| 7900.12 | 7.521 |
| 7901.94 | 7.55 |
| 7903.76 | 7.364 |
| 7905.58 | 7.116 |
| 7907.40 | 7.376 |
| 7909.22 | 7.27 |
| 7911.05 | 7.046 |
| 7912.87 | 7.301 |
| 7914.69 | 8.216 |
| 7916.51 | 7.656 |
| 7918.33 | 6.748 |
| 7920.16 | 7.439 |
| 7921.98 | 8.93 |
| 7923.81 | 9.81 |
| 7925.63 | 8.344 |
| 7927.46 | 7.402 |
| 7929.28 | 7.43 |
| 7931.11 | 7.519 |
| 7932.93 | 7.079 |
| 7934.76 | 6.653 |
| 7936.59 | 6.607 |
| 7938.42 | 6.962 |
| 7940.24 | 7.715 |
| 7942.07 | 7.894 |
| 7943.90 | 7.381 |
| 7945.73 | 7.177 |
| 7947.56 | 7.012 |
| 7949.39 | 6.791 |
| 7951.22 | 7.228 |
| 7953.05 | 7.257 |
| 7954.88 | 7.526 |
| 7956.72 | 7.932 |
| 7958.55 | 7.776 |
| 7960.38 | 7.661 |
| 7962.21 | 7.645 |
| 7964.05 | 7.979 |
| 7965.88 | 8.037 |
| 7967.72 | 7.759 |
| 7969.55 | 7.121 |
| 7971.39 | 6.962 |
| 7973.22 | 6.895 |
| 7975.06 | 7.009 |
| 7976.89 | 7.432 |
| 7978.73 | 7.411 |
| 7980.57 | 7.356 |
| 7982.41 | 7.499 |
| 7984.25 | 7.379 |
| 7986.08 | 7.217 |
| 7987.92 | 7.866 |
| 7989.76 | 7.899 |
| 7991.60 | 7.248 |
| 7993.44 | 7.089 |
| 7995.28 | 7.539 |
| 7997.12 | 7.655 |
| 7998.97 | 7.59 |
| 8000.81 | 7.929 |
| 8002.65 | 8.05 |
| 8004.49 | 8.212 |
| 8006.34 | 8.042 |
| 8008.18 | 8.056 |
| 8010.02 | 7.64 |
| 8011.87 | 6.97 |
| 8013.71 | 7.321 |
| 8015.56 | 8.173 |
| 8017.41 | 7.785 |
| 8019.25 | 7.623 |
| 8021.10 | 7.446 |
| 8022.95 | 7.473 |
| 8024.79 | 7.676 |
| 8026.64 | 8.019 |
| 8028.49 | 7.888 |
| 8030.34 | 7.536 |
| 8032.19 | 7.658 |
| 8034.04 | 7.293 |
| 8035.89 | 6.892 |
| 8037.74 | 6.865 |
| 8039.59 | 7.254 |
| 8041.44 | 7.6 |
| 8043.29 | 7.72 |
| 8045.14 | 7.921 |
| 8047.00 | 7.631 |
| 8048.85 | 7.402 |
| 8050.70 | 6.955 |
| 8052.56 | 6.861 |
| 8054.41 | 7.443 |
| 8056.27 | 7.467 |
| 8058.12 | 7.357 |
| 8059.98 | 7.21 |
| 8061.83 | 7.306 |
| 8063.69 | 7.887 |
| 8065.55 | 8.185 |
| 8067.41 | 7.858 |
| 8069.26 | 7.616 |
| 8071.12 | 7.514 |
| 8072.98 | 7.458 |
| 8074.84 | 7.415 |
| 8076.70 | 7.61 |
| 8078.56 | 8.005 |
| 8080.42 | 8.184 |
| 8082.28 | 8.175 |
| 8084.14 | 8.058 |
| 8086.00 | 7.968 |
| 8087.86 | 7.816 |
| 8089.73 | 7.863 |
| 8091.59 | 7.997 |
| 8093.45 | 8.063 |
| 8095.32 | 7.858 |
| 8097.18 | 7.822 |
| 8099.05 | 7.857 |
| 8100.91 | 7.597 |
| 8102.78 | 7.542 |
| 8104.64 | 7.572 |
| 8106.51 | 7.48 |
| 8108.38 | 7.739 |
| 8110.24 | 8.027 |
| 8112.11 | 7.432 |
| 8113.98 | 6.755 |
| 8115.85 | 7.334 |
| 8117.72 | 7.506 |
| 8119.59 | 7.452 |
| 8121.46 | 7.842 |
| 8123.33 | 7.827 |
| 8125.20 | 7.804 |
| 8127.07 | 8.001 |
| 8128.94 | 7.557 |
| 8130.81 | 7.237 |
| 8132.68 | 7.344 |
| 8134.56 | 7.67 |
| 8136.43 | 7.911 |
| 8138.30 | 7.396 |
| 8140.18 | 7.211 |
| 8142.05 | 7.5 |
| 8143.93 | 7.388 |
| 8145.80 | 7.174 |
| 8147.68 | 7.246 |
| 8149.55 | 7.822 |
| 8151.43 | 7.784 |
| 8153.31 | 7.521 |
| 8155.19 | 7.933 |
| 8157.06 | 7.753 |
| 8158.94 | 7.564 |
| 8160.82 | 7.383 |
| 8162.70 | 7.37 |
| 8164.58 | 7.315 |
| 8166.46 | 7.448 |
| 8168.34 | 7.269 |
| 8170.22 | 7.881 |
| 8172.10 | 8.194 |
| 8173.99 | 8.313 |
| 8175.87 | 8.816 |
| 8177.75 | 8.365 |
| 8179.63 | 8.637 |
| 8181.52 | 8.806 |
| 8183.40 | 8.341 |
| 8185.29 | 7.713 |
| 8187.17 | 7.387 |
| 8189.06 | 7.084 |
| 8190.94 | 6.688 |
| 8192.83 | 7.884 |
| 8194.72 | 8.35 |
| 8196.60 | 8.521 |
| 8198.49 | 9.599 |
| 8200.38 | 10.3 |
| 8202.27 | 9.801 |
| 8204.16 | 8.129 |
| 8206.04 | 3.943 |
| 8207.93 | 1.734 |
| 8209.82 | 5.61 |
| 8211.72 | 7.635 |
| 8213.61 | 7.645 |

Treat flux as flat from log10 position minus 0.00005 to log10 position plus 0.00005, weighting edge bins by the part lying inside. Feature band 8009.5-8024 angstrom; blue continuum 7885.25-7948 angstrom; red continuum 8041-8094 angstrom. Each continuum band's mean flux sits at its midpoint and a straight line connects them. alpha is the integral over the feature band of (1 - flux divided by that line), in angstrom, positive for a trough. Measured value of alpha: 0.1 angstrom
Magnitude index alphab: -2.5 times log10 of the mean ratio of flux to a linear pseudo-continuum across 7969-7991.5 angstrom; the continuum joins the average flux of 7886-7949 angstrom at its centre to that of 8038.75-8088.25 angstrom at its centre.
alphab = 0.03 mag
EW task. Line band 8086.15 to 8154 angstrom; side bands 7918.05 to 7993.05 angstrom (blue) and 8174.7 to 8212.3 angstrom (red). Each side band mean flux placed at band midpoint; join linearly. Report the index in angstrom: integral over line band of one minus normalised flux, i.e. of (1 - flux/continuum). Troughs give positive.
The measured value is 0.0 angstrom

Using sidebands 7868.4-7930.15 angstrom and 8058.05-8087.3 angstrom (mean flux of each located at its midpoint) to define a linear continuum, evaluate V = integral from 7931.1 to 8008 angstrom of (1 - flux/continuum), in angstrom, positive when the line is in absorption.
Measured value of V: 2.0 angstrom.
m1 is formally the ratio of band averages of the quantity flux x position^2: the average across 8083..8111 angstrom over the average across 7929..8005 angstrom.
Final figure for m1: 1.09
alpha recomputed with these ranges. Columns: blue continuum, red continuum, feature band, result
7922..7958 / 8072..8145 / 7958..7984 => 0.24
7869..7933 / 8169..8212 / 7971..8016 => 0.50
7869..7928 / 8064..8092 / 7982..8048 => 1.31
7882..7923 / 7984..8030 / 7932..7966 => 0.68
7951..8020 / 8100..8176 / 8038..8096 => -0.54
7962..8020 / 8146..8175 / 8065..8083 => -0.43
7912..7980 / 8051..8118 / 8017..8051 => 0.39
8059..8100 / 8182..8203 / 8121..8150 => 1.85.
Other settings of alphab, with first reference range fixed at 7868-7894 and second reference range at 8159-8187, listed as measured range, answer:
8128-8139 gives 0.051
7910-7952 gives 0.007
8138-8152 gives 0.068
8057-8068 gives 0.021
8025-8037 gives 0.024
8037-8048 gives 0.032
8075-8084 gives -0.021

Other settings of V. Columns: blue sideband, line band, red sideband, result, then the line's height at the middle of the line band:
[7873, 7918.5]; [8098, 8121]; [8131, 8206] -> 0.7 angstrom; 7.77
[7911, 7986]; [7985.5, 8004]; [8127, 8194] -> -0.2 angstrom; 7.53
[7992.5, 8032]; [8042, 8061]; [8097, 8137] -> 0.6 angstrom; 7.66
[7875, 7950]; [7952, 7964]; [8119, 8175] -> -0.3 angstrom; 7.48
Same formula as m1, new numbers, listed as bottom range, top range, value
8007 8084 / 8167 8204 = 1.13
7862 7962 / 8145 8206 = 1.13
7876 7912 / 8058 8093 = 1.11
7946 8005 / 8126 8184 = 1.08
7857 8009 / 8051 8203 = 1.08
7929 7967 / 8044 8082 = 1.05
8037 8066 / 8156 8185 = 1.10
